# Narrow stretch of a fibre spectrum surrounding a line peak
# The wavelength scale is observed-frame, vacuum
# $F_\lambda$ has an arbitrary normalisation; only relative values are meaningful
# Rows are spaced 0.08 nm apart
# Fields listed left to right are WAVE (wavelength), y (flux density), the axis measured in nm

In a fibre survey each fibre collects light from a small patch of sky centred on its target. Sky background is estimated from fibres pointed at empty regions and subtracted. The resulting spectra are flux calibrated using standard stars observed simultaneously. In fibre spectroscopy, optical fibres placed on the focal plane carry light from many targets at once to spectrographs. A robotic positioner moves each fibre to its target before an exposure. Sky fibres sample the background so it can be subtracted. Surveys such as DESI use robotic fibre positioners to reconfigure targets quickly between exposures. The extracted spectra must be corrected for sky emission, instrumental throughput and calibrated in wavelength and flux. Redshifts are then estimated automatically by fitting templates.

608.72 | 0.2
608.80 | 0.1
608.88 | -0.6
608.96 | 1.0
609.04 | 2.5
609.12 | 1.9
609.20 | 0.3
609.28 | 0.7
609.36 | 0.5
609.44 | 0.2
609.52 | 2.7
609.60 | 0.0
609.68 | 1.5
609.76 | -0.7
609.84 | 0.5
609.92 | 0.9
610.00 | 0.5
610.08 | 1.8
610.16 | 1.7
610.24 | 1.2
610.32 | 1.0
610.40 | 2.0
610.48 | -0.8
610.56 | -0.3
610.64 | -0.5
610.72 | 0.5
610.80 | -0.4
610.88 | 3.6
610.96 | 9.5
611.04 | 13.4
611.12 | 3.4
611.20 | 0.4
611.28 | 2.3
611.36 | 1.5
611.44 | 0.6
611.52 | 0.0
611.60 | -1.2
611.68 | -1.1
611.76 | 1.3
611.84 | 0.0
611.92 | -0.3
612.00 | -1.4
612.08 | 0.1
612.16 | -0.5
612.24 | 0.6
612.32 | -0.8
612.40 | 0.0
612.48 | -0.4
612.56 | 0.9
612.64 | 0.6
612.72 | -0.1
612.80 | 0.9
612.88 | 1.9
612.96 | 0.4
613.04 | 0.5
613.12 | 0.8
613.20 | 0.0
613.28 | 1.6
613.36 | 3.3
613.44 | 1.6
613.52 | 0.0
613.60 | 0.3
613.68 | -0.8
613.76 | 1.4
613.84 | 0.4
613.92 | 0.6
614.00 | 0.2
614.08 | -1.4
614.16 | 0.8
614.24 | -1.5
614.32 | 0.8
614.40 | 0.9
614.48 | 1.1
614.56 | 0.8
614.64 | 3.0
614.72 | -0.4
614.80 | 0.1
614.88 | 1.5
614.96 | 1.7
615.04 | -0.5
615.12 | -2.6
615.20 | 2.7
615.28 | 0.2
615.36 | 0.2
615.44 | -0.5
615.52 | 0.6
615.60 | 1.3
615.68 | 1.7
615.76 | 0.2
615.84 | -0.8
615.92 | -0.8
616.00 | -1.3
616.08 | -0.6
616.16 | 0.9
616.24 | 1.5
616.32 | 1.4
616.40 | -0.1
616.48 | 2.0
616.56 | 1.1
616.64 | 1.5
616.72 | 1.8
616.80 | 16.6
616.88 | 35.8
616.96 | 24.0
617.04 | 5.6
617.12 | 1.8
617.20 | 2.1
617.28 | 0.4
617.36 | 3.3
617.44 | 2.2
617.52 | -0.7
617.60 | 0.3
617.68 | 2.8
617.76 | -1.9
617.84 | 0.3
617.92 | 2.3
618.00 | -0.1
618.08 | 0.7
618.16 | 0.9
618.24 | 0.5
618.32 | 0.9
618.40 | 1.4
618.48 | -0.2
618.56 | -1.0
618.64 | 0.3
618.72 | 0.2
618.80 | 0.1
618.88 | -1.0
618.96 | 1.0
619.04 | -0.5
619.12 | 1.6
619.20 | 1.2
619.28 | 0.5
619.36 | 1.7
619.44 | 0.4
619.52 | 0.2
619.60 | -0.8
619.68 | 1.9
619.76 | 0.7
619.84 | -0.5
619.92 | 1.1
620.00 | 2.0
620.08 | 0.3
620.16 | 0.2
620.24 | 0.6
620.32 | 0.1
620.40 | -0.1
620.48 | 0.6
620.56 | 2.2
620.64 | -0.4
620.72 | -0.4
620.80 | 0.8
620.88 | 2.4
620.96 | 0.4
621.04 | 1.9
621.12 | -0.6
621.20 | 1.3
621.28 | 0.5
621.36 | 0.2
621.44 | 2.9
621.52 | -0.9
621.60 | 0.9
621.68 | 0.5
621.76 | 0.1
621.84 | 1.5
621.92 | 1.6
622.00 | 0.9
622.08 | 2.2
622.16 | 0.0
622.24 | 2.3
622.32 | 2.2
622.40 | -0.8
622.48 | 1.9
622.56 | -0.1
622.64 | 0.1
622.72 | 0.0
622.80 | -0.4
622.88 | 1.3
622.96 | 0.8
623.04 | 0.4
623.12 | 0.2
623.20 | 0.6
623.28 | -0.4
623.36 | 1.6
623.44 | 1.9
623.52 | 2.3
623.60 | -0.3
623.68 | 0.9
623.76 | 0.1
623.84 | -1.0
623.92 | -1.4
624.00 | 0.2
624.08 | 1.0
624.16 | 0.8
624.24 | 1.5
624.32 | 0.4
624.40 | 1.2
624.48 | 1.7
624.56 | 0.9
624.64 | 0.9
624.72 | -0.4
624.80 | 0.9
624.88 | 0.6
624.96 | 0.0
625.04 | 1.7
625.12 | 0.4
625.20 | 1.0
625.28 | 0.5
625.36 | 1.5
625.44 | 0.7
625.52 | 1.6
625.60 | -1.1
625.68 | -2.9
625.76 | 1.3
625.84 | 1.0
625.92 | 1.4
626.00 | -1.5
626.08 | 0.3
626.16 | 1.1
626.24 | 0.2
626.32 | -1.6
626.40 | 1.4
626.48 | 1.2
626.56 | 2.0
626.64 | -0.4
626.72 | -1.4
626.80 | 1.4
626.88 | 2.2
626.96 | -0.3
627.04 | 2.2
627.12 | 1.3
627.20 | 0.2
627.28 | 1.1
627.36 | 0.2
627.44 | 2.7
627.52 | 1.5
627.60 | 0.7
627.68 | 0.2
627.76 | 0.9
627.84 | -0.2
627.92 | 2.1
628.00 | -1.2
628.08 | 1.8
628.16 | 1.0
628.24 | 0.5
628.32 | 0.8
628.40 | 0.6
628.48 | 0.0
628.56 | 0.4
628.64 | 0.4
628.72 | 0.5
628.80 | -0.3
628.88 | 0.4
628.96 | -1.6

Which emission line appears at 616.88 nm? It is [O III] 5007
